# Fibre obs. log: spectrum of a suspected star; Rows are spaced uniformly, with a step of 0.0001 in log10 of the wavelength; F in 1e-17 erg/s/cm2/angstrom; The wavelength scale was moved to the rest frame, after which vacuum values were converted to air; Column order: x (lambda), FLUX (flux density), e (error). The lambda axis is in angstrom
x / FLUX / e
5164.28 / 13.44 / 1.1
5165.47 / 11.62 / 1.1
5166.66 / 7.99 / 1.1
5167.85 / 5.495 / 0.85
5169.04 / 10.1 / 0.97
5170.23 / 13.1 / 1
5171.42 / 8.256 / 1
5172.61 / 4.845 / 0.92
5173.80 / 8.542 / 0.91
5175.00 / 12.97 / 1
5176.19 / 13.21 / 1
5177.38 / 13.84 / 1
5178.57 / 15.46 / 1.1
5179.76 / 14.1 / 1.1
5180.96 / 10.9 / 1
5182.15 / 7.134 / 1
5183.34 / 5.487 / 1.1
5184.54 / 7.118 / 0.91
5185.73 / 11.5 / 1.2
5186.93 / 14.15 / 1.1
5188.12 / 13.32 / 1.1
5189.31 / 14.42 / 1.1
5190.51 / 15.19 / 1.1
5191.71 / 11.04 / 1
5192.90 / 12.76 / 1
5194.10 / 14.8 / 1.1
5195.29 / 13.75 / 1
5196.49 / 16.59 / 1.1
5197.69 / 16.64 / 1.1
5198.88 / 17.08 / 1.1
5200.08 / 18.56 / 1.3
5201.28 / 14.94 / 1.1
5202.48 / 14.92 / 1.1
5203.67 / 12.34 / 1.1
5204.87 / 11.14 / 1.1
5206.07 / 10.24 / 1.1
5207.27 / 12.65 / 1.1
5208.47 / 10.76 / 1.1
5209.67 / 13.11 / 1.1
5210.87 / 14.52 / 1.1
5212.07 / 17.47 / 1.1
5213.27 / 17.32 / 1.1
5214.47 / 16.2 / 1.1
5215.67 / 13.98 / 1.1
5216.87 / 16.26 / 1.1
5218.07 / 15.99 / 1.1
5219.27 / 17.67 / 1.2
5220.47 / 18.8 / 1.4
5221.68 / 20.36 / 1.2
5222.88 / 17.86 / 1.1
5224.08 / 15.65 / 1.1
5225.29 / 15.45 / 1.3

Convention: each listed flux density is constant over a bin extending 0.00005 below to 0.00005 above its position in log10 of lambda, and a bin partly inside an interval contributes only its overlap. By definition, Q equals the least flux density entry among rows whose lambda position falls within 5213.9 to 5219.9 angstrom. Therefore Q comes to 13.98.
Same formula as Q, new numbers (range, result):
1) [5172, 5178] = 4.845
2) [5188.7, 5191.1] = 14.42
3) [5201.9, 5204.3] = 12.34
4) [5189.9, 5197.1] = 11.04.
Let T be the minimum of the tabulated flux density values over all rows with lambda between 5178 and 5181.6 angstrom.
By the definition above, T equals 10.9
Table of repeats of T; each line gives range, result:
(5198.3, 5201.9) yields 14.94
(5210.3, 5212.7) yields 14.52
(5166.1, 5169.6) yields 5.495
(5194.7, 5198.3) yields 13.75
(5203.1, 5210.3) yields 10.24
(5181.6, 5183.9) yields 5.487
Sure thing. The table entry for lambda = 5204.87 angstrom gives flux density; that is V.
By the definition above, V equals 11.14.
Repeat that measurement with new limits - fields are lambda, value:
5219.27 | 17.67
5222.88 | 17.86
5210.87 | 14.52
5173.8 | 8.542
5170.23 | 13.1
